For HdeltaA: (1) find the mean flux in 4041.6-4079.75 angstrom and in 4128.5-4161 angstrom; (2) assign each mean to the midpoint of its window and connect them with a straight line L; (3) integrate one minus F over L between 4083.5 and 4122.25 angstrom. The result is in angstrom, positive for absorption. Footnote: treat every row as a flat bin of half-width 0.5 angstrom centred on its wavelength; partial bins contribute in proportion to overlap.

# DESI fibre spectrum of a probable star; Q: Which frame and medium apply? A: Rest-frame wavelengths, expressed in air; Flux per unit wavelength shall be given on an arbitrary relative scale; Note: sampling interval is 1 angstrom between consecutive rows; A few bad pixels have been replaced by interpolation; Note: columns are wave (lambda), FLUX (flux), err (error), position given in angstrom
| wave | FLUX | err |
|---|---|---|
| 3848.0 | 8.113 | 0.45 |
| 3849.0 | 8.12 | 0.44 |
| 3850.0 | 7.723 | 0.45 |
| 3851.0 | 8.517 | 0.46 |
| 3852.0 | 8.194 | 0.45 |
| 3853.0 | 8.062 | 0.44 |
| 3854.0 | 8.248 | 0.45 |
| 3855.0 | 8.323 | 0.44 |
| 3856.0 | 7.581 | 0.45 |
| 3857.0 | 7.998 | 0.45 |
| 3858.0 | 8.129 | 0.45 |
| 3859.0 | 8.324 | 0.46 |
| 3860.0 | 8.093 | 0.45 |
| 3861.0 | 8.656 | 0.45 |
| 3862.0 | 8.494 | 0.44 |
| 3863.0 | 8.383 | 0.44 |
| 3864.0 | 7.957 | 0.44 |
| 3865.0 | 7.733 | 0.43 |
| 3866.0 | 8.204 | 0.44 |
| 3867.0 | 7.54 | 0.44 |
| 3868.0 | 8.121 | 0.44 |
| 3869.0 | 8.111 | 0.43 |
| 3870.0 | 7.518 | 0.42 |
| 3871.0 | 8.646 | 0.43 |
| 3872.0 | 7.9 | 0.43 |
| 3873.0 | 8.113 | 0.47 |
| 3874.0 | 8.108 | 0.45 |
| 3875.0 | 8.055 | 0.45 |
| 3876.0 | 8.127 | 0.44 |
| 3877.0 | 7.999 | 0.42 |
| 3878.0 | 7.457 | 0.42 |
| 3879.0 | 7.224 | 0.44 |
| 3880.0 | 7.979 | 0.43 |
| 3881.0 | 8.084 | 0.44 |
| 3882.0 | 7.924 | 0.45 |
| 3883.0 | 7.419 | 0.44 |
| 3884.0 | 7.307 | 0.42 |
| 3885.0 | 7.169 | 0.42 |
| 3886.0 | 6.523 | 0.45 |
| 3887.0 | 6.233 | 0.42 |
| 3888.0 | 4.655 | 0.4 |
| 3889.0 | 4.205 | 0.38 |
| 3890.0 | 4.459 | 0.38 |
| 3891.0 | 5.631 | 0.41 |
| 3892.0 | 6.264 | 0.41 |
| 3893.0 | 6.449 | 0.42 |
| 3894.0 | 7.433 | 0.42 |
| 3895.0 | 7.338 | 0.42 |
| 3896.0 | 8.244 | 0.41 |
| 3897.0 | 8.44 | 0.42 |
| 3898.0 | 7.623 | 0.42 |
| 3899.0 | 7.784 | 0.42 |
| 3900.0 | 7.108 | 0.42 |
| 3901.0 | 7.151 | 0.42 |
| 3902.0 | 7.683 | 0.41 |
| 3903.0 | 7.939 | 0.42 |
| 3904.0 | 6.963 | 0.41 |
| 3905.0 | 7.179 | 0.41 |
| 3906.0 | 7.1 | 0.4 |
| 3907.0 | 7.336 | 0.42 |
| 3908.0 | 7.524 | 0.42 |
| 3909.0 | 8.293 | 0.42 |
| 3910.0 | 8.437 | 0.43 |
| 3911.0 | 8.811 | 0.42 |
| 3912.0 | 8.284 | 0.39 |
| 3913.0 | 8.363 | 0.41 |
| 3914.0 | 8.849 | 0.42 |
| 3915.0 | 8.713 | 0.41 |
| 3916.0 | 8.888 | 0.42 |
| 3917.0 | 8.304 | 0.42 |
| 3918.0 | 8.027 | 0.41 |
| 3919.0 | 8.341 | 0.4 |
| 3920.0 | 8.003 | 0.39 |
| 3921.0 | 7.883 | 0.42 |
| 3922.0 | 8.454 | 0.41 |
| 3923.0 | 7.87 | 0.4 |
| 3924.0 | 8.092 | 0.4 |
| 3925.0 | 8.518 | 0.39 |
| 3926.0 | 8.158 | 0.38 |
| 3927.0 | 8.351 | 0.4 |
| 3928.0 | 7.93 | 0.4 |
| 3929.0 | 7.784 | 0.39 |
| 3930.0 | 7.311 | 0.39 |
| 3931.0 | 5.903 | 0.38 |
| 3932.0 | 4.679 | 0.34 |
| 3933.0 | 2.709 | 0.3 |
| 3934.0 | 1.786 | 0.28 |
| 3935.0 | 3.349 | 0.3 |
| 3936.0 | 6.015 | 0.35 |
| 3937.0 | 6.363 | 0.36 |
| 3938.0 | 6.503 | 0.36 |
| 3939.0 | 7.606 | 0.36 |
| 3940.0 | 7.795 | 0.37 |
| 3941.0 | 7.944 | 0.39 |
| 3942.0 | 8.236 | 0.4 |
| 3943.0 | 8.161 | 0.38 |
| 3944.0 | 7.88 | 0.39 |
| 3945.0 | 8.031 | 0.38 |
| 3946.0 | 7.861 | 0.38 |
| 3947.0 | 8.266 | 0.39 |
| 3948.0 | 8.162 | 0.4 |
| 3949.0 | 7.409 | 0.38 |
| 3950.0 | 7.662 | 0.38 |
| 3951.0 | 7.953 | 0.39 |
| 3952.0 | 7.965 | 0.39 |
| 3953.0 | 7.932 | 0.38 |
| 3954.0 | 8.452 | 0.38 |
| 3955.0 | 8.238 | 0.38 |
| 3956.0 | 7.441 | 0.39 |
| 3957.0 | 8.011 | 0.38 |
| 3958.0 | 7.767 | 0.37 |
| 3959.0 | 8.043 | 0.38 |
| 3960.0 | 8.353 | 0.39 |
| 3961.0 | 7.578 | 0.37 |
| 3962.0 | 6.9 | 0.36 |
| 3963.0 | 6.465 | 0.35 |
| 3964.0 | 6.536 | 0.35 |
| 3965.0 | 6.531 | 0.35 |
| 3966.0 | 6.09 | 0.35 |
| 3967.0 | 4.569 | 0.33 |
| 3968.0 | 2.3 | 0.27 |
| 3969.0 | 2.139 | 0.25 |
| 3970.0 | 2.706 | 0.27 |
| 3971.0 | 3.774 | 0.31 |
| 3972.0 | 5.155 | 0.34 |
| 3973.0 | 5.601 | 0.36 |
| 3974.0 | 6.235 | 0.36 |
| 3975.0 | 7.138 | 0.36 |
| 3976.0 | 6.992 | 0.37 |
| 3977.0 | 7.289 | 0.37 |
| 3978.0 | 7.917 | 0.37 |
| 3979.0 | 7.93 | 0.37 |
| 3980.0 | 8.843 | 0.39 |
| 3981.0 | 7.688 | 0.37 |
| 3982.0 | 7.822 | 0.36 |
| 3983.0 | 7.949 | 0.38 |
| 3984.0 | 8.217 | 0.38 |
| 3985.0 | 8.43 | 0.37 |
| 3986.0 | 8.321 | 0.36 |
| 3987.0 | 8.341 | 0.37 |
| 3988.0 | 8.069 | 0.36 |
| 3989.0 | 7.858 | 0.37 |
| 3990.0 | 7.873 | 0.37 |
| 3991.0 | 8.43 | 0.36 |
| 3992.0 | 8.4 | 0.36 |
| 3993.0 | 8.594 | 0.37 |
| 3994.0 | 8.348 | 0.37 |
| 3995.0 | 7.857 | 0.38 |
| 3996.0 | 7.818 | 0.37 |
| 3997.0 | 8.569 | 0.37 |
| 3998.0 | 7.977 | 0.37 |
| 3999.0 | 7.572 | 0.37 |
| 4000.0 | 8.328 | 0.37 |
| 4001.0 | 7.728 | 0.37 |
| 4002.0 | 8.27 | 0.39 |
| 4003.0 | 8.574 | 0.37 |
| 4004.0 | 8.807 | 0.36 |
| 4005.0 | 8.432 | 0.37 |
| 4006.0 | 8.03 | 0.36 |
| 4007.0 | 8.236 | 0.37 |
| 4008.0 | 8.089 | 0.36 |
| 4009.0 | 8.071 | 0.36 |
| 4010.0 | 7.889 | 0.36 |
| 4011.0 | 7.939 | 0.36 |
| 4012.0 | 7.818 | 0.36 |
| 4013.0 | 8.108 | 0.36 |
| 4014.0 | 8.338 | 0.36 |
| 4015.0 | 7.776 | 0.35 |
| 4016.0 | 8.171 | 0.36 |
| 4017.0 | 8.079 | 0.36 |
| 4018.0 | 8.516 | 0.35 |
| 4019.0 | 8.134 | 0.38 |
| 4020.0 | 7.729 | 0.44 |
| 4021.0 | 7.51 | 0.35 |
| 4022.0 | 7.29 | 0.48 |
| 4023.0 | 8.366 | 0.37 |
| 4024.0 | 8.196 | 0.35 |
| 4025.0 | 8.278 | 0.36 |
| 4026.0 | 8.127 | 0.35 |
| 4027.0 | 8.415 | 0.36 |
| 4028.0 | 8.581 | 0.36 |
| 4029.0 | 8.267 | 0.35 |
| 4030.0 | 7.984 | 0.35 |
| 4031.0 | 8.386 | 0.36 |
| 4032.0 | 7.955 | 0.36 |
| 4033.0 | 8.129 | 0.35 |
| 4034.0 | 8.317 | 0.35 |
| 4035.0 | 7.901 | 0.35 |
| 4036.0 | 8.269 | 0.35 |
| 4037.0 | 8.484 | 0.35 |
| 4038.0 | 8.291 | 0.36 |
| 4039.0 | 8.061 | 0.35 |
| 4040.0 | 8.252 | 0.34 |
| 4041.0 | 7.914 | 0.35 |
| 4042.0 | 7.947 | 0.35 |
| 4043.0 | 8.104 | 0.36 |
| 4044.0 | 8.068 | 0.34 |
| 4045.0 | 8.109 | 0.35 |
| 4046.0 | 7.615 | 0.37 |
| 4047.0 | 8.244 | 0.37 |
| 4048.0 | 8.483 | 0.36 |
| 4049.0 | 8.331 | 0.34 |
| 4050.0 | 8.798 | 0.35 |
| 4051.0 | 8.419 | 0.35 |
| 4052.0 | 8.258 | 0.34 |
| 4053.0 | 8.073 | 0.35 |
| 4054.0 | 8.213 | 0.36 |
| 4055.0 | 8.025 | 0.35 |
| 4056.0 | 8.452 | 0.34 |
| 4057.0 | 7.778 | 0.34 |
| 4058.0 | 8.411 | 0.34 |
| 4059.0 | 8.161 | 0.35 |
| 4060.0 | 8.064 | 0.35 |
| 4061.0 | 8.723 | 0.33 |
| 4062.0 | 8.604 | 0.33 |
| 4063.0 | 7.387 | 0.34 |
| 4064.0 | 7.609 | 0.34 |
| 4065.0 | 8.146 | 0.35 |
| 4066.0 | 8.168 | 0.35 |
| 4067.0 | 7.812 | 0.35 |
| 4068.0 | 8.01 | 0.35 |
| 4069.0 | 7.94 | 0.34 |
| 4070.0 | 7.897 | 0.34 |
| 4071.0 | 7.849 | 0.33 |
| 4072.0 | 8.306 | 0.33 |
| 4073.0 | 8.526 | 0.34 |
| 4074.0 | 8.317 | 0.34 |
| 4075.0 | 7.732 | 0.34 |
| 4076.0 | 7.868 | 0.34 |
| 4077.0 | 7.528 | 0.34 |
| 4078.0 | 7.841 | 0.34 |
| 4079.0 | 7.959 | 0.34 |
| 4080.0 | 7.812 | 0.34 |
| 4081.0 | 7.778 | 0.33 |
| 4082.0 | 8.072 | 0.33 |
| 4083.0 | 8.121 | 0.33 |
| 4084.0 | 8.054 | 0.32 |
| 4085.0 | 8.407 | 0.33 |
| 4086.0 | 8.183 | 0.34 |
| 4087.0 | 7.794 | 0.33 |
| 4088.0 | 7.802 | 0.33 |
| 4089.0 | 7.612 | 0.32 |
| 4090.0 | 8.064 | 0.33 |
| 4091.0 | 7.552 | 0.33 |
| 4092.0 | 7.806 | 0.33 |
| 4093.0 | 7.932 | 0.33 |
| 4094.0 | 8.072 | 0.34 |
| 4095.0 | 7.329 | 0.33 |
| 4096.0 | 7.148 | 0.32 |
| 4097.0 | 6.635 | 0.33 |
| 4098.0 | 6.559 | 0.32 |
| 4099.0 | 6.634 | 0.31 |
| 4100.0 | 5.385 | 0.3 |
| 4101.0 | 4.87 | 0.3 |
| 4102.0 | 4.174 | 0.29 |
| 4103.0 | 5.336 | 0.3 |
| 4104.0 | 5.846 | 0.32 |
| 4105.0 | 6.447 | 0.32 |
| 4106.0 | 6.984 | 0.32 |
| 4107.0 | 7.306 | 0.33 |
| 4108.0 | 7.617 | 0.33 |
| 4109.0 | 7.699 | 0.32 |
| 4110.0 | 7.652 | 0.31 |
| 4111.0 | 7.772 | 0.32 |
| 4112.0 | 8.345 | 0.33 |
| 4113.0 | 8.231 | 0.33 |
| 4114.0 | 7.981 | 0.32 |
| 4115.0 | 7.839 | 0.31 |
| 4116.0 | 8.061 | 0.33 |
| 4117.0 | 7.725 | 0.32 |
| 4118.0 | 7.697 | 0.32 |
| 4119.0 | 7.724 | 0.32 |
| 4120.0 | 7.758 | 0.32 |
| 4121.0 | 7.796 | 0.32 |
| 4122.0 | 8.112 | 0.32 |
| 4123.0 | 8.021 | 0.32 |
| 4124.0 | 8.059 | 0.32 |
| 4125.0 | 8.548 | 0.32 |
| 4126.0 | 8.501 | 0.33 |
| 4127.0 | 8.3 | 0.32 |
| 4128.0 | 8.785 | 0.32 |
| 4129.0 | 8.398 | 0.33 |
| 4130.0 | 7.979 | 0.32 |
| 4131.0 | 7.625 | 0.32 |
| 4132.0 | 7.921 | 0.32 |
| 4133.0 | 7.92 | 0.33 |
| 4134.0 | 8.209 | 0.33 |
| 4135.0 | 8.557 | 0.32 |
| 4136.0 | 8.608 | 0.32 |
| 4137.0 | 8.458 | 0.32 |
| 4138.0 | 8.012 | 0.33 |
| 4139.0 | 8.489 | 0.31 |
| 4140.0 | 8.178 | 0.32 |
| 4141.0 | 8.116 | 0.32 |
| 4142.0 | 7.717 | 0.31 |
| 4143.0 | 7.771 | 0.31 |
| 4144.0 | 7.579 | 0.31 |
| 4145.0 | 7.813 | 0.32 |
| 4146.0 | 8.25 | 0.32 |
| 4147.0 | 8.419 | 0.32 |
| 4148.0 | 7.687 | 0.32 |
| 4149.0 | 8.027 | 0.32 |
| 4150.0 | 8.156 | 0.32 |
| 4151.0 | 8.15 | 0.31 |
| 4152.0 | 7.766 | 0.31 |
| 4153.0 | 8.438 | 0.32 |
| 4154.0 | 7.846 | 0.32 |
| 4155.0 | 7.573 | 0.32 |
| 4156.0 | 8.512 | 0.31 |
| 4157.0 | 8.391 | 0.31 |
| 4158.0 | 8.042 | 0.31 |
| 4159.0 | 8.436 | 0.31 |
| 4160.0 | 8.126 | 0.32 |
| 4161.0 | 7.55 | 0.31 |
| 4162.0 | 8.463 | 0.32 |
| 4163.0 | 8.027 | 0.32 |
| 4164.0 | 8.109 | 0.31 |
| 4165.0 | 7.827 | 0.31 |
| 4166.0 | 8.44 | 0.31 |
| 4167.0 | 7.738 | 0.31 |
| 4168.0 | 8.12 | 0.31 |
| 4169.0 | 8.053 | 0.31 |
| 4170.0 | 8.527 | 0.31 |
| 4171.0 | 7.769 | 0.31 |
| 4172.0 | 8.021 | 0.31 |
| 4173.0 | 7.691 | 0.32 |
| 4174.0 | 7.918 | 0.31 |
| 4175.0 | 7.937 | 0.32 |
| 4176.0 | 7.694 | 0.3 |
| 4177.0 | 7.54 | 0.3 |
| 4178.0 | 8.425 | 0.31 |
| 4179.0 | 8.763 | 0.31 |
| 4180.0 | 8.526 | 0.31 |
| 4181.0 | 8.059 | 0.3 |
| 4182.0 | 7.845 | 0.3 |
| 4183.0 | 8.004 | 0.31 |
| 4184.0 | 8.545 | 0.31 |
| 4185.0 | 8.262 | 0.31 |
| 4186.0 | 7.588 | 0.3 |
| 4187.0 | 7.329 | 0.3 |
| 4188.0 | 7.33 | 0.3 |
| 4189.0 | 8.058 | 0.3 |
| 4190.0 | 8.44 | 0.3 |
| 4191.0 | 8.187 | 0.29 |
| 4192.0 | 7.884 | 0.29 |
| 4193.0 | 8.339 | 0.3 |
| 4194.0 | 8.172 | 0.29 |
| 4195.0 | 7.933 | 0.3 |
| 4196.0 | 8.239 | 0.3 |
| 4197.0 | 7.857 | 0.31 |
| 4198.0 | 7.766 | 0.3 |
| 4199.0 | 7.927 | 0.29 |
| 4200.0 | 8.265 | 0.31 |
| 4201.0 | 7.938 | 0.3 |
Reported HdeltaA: 3.7 angstrom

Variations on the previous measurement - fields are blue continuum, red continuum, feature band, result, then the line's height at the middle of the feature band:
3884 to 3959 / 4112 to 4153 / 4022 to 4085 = -2.6 angstrom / 7.8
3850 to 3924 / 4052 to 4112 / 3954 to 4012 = 2.2 angstrom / 7.66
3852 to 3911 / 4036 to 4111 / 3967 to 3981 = 3.5 angstrom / 7.64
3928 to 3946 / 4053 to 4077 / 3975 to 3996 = -2.9 angstrom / 7.06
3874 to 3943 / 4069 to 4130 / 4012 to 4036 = -2.1 angstrom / 7.47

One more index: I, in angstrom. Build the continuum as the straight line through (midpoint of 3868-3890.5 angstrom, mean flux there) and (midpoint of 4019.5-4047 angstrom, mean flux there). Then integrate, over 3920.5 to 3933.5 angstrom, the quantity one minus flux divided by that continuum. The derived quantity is 0.5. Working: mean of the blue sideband 7.26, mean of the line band 7.2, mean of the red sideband 8.1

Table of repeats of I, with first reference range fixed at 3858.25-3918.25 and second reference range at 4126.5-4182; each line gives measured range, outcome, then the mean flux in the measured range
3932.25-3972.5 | 6.1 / 6.55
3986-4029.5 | -1.7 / 8.14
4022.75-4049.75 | -1.1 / 8.19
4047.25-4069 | -0.7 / 8.18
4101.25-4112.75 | 1.7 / 6.82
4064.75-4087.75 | -0.1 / 8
